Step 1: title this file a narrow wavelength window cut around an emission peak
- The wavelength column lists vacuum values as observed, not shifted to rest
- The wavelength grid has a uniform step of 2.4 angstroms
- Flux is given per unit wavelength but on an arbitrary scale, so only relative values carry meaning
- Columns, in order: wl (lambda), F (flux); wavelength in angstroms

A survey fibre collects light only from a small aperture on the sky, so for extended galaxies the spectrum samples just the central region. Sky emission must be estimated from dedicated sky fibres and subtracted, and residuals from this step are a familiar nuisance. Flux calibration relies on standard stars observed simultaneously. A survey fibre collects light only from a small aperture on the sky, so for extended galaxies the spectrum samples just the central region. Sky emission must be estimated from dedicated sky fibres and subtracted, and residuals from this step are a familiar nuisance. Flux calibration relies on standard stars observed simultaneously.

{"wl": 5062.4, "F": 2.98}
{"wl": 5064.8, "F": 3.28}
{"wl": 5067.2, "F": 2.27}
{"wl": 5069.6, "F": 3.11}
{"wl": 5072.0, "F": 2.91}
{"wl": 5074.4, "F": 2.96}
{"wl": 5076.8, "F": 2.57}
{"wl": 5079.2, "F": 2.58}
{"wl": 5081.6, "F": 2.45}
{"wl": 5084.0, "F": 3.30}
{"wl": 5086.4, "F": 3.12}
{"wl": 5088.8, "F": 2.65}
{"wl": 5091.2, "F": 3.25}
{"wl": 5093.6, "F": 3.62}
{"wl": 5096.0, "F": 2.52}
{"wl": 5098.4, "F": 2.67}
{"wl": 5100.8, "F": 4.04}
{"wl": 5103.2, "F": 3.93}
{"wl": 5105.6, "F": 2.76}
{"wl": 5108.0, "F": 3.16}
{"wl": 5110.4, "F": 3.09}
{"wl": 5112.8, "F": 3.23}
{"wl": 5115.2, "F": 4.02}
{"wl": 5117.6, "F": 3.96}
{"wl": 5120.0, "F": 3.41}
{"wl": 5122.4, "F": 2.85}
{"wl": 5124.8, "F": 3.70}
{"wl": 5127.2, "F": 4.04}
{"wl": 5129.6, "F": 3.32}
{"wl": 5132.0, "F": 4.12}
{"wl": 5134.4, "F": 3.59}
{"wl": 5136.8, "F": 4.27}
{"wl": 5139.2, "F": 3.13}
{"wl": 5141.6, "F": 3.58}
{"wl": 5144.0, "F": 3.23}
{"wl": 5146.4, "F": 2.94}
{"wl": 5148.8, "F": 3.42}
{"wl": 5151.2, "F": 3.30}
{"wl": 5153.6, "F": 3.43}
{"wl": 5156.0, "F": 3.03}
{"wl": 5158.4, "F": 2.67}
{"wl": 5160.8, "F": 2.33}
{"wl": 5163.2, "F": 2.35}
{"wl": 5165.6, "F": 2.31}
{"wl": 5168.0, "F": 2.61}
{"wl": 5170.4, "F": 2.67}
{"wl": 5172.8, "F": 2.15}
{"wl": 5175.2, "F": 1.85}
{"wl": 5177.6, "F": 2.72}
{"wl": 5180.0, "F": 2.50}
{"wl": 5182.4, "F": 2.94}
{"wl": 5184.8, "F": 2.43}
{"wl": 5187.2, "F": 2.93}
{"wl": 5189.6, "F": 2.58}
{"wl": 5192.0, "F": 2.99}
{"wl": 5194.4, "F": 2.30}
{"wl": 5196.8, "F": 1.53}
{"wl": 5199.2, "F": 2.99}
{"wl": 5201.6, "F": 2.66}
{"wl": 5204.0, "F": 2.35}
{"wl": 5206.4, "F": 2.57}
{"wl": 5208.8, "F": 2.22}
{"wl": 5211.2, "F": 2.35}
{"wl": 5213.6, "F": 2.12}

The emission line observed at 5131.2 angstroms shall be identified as C III]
